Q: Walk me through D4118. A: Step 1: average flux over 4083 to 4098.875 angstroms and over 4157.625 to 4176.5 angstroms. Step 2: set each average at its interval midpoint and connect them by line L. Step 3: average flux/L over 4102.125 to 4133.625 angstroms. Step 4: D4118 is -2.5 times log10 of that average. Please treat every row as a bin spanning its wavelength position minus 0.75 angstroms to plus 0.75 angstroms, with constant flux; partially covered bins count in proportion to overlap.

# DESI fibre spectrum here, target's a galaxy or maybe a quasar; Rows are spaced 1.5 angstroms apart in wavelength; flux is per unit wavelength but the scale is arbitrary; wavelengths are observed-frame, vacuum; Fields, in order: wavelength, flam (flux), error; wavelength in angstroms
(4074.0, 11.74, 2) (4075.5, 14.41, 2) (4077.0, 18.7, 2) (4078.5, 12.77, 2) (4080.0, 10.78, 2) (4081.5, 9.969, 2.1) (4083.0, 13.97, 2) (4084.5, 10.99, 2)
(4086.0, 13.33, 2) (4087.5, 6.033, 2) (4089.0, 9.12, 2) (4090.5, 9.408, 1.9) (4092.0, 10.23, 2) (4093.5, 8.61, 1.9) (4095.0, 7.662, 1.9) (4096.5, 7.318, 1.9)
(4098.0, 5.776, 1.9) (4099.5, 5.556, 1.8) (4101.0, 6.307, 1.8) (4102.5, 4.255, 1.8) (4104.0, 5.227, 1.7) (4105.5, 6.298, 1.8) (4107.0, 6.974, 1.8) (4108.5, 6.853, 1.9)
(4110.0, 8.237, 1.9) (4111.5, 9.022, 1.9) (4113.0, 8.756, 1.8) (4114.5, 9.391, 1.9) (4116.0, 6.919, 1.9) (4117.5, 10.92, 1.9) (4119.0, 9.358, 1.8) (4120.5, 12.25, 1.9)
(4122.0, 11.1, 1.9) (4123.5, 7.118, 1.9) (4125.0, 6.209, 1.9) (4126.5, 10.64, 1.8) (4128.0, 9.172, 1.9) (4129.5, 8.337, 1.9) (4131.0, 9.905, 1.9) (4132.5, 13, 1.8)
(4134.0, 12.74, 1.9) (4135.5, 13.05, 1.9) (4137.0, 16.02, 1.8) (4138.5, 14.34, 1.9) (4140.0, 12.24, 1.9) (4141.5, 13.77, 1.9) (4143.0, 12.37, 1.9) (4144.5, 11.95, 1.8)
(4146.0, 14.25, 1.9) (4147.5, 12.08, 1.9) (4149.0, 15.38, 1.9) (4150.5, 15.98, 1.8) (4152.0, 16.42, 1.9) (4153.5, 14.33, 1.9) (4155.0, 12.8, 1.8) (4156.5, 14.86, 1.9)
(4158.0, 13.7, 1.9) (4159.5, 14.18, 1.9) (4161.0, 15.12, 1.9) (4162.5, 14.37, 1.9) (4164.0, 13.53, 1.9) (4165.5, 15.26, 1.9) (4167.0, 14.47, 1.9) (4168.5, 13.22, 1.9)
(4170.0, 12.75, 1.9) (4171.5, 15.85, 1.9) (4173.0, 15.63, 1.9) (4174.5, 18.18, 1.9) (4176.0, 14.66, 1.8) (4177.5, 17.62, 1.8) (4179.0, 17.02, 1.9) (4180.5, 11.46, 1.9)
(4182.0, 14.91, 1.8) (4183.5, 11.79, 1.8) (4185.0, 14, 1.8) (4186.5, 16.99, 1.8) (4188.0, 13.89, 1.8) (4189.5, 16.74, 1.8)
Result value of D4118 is 0.27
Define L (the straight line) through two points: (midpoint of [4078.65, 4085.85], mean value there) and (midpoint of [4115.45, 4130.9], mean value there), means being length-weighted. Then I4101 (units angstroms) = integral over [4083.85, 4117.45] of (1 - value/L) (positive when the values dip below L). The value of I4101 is 8.6 angstroms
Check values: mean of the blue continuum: 11.7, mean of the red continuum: 9.26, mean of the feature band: 7.89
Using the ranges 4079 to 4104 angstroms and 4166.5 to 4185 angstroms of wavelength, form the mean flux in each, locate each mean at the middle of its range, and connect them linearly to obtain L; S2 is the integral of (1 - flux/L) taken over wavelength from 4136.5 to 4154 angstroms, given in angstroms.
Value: -2.1 angstroms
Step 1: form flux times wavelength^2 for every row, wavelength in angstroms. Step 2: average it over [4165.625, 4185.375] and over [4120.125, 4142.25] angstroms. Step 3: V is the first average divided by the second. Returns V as 1.3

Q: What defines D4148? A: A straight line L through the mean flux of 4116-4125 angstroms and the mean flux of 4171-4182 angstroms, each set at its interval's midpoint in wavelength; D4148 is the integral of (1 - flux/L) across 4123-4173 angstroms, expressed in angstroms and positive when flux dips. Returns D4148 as -1.9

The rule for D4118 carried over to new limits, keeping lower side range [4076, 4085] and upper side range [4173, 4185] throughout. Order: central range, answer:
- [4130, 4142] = 0.09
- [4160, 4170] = 0.04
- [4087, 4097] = 0.49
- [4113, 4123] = 0.37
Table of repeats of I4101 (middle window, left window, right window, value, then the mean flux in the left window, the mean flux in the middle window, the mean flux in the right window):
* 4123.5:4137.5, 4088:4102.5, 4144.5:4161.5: 1.3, 7.56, 10.7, 14.3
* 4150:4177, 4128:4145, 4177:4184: -2.1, 12.4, 14.8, 14.5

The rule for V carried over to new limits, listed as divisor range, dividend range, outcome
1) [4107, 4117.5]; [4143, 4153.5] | 1.74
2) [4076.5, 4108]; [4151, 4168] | 1.68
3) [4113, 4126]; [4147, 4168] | 1.61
